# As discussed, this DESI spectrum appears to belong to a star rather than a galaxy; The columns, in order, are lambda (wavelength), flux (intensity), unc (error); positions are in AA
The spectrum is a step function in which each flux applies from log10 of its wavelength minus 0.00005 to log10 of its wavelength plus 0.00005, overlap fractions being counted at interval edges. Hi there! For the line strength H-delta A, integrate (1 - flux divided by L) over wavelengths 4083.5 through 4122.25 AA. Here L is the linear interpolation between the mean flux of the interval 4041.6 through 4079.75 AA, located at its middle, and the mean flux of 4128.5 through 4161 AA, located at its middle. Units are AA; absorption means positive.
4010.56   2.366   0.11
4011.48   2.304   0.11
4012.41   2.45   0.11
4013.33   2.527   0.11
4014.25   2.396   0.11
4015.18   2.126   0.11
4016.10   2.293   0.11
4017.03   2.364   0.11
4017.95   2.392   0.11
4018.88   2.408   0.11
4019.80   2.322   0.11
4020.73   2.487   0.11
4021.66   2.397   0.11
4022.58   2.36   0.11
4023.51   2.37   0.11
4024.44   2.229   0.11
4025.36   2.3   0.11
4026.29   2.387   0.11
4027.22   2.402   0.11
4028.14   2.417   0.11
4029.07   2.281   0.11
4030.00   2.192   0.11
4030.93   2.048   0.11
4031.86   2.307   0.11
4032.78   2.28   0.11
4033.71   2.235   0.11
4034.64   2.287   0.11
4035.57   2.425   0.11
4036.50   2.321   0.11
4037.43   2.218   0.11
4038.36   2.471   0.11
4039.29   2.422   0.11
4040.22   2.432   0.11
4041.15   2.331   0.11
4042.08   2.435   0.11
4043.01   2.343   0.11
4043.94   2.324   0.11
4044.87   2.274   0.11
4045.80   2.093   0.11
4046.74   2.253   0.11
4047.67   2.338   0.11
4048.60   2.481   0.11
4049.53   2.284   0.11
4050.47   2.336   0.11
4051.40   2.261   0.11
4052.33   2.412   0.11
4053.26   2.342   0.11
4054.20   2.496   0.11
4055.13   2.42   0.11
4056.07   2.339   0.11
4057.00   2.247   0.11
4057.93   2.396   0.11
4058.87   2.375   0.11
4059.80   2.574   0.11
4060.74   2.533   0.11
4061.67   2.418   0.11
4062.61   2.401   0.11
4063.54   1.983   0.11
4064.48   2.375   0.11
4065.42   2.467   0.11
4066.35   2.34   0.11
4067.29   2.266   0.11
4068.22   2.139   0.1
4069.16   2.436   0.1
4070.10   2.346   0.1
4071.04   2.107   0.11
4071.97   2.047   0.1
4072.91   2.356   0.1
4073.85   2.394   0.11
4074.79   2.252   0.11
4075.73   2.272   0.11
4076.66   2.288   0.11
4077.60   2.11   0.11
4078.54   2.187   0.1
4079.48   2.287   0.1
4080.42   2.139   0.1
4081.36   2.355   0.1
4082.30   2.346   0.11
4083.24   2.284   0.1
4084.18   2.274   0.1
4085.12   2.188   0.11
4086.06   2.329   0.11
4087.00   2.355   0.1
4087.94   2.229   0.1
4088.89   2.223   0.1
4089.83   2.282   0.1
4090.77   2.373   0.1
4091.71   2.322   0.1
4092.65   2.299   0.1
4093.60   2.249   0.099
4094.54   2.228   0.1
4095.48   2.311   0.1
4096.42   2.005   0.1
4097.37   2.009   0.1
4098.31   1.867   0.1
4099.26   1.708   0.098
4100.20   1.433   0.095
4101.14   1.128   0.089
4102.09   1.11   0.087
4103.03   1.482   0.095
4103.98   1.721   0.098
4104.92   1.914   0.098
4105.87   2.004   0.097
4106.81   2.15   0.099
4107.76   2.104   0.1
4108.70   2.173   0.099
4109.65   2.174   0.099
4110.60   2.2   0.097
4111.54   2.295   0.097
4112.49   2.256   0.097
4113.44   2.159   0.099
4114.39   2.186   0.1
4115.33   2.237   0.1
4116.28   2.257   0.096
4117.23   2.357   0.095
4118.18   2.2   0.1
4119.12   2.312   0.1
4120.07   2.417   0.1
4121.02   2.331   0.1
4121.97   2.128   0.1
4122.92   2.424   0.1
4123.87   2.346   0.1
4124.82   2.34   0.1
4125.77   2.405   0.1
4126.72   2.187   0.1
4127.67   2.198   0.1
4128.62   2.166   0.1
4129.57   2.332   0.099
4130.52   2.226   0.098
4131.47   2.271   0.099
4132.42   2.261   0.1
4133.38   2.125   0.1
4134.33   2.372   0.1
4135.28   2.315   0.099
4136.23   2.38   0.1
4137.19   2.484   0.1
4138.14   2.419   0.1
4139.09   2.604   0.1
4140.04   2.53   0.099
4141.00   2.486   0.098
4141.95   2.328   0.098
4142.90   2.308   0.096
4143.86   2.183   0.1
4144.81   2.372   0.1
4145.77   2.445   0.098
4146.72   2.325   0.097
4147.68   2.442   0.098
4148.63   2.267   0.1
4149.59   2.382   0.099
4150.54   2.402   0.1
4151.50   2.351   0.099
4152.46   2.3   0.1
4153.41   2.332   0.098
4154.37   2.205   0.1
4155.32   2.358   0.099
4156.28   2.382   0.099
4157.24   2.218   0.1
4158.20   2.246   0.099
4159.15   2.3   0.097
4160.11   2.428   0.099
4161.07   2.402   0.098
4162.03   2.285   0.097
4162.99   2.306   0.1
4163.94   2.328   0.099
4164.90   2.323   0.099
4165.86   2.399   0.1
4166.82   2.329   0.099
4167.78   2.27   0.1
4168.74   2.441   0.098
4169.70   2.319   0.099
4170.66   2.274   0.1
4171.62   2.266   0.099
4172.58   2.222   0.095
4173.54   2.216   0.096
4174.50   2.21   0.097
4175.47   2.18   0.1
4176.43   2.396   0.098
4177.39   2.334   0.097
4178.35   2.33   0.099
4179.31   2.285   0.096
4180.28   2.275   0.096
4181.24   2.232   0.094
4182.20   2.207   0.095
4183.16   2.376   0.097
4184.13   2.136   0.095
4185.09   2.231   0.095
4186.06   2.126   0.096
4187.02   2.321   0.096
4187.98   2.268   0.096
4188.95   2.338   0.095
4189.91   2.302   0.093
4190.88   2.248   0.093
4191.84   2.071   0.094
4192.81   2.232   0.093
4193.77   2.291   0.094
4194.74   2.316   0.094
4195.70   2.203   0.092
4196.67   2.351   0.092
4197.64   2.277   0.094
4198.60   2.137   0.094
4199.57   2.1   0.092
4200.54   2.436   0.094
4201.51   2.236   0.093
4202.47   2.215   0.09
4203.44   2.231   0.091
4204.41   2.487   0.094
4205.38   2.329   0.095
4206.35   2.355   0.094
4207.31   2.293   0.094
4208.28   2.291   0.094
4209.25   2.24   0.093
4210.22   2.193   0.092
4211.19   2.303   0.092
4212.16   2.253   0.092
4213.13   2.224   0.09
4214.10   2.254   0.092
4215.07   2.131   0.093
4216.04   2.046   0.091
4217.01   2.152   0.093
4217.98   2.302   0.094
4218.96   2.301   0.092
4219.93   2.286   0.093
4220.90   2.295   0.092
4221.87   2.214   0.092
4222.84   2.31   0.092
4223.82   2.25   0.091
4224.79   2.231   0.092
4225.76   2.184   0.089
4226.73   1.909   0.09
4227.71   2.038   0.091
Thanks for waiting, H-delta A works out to 3.9 AA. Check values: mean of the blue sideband 2.32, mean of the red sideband 2.34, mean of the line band 2.1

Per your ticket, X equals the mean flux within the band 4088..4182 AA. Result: 2.23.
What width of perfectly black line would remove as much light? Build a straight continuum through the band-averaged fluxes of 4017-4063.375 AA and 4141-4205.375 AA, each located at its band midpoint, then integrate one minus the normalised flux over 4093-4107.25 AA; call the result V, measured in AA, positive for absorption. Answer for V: 3.1 AA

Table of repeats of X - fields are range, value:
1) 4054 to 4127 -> 2.2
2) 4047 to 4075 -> 2.34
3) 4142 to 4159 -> 2.32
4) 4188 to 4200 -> 2.24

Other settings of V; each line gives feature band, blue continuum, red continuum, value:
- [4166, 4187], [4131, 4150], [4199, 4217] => 0.30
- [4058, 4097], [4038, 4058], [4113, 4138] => 0.67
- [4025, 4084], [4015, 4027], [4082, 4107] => -3.13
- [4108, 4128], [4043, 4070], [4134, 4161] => 0.78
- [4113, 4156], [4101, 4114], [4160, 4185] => -4.84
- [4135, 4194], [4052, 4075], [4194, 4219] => -0.93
